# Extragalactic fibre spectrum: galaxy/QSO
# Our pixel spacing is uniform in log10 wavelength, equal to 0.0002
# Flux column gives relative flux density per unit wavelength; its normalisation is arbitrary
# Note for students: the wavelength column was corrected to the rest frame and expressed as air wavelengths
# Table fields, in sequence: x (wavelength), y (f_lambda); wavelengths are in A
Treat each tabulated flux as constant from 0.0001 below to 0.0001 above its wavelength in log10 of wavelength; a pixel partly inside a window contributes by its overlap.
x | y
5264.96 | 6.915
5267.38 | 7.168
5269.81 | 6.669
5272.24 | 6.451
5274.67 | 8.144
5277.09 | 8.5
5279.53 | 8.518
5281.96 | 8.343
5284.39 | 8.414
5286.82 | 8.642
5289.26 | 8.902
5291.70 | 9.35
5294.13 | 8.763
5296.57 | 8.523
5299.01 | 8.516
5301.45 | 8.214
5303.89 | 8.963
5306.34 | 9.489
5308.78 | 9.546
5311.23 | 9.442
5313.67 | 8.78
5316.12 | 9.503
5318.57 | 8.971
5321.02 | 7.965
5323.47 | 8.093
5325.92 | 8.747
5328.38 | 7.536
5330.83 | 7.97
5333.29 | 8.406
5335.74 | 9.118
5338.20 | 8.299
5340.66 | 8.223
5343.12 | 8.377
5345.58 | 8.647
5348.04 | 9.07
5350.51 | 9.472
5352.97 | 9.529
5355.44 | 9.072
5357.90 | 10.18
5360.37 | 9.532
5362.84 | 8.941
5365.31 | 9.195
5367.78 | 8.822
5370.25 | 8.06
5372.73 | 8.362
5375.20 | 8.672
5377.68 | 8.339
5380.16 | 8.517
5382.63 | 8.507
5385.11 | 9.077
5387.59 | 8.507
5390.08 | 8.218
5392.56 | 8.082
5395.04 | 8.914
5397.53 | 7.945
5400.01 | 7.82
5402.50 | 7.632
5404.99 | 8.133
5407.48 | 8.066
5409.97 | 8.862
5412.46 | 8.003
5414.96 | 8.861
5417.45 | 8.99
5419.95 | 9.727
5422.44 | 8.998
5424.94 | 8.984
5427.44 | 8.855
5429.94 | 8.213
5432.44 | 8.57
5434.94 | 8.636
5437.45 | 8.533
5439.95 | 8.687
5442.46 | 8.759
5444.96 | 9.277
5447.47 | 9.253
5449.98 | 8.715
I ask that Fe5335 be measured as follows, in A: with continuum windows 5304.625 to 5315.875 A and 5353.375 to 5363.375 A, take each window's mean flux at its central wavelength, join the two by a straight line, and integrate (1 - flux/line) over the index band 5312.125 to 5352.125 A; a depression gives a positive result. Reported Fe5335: 3.39 A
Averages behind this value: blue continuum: 9.31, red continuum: 9.47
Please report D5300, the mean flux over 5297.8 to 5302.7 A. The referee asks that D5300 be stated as 8.37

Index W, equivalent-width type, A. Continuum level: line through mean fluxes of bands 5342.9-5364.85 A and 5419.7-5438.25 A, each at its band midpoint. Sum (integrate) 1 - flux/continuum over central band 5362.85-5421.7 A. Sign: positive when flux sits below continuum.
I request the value 3.23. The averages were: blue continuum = 9.24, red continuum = 8.77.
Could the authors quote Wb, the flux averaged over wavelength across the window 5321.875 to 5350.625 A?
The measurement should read 8.45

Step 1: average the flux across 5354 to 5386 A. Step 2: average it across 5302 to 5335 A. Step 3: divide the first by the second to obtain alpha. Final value 1.02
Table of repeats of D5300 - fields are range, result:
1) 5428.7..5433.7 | 8.4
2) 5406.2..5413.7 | 8.31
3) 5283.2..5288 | 8.54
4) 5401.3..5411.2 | 8.17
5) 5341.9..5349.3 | 8.7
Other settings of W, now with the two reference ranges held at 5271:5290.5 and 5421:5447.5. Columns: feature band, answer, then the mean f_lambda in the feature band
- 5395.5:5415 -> 1.19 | 8.15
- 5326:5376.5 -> -1.69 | 8.77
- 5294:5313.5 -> -1.44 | 8.93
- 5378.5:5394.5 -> 0.21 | 8.5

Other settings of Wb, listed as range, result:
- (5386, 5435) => 8.5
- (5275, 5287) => 8.45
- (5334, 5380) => 8.87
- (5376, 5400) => 8.43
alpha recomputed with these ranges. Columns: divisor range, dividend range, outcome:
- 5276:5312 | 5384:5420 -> 0.96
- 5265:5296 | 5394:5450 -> 1.06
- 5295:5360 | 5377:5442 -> 0.97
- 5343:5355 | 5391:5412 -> 0.90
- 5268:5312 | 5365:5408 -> 0.99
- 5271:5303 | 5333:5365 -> 1.07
